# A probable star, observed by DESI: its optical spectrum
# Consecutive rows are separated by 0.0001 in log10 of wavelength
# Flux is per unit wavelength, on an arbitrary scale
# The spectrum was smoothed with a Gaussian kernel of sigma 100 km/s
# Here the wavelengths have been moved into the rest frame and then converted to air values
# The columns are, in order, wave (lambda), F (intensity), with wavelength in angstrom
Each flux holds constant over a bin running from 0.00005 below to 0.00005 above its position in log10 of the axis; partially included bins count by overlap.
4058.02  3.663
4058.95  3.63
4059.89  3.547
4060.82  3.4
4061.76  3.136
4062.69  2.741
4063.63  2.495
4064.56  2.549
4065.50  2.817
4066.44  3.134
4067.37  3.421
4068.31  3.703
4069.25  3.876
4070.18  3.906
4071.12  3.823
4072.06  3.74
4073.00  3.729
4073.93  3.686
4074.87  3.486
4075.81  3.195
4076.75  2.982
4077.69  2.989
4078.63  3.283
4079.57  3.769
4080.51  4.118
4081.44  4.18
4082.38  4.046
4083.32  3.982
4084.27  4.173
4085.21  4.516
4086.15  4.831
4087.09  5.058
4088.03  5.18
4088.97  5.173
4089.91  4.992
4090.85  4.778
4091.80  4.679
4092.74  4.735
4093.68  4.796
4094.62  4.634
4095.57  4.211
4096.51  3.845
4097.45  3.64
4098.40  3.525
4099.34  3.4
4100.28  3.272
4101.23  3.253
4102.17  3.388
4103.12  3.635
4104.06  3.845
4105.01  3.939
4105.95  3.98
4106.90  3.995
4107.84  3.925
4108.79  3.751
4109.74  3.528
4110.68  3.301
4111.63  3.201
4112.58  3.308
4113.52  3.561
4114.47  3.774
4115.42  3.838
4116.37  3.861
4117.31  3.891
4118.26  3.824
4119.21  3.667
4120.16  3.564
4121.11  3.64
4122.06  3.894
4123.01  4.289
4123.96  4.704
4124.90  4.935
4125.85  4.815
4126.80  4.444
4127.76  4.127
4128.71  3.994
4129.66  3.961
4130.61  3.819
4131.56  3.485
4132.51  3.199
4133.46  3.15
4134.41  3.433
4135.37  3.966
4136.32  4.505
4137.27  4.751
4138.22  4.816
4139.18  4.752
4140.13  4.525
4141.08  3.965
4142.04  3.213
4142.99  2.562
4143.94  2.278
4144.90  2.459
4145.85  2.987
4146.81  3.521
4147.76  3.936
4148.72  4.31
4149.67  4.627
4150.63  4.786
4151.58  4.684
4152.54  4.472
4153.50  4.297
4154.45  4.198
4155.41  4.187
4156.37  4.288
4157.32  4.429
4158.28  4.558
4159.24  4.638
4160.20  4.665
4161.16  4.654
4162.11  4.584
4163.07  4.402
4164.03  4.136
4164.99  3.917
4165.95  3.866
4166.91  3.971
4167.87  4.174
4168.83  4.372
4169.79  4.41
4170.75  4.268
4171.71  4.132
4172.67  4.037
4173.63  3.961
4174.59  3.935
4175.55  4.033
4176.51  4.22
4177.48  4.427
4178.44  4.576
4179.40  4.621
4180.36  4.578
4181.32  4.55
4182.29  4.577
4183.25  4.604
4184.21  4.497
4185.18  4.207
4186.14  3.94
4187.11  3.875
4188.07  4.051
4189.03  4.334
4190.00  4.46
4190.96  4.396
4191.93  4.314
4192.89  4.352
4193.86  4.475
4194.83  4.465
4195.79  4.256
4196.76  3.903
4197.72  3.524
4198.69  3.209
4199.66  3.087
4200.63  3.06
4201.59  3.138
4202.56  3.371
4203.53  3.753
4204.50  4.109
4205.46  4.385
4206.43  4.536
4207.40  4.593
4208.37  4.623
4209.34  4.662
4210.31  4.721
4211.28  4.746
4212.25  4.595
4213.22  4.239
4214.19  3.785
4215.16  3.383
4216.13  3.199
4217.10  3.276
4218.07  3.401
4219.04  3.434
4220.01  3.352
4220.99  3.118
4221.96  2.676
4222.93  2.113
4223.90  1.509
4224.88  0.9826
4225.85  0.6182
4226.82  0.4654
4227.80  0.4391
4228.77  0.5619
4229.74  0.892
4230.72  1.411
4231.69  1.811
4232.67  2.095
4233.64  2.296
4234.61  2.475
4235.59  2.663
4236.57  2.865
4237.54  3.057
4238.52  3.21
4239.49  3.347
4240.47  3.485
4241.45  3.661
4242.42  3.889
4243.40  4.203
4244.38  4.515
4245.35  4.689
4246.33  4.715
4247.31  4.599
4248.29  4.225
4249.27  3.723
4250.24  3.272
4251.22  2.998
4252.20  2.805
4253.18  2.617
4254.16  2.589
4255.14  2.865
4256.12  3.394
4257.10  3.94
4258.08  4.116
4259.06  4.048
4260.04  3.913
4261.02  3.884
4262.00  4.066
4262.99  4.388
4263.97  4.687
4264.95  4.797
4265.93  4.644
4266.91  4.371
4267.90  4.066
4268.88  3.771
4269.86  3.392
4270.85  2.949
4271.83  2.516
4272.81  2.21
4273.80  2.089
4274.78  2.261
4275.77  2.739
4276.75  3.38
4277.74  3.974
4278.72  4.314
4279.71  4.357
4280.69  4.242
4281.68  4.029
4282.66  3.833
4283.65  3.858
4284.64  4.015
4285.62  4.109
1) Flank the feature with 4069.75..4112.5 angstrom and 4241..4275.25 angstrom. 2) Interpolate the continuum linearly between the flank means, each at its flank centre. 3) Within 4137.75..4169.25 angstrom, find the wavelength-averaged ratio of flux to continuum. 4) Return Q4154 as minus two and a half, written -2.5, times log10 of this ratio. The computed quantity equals -0.07 mag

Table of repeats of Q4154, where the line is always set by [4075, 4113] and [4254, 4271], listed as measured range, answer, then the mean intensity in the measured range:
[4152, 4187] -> -0.095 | 4.31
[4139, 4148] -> 0.176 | 3.36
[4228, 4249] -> 0.275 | 3.05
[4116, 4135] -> 0.008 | 3.94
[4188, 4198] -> -0.082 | 4.25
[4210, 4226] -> 0.239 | 3.16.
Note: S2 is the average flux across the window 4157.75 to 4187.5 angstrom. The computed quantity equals 4.3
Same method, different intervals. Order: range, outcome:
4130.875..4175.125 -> 4.05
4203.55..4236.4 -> 2.89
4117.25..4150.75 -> 3.9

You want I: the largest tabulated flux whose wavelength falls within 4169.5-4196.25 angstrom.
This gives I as 4.621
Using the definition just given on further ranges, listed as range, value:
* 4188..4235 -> 4.746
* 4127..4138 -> 4.751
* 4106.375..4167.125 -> 4.935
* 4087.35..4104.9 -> 5.18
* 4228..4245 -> 4.515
